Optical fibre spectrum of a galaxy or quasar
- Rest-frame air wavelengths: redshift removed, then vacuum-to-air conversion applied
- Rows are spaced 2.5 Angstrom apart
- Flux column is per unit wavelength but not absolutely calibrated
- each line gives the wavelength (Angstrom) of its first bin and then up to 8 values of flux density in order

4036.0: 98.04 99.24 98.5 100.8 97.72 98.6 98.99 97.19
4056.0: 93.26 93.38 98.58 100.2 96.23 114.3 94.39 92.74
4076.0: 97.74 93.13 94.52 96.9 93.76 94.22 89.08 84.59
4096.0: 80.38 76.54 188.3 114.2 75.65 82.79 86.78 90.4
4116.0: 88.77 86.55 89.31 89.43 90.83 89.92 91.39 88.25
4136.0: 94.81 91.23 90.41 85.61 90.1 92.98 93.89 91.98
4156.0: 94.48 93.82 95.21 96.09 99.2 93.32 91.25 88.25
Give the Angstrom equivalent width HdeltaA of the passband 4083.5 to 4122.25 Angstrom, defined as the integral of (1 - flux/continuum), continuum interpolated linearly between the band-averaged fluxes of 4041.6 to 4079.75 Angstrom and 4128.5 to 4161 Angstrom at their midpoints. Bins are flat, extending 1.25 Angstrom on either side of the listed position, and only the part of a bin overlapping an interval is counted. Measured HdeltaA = 0.0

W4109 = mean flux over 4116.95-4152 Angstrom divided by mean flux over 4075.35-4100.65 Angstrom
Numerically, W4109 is 0.97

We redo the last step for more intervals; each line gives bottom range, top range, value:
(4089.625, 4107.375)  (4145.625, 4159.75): 0.92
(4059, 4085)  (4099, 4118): 1.04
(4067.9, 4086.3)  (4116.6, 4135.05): 0.92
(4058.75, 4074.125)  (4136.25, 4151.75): 0.92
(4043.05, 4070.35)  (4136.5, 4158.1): 0.93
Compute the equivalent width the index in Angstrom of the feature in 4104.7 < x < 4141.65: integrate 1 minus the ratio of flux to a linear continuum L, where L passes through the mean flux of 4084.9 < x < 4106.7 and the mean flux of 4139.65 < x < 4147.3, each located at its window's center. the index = 2.0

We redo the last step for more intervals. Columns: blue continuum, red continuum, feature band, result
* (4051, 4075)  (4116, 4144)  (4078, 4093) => 0.3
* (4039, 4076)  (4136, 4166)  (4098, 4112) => -1.5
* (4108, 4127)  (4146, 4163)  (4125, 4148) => 0.2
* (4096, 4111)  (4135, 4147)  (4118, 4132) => 0.9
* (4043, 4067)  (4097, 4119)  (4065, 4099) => 1.8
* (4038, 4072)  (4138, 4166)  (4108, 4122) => 1.1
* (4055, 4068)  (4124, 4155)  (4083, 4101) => 0.1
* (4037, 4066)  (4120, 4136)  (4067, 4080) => -0.4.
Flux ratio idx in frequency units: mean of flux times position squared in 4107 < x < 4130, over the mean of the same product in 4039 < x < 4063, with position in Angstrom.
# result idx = 0.93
